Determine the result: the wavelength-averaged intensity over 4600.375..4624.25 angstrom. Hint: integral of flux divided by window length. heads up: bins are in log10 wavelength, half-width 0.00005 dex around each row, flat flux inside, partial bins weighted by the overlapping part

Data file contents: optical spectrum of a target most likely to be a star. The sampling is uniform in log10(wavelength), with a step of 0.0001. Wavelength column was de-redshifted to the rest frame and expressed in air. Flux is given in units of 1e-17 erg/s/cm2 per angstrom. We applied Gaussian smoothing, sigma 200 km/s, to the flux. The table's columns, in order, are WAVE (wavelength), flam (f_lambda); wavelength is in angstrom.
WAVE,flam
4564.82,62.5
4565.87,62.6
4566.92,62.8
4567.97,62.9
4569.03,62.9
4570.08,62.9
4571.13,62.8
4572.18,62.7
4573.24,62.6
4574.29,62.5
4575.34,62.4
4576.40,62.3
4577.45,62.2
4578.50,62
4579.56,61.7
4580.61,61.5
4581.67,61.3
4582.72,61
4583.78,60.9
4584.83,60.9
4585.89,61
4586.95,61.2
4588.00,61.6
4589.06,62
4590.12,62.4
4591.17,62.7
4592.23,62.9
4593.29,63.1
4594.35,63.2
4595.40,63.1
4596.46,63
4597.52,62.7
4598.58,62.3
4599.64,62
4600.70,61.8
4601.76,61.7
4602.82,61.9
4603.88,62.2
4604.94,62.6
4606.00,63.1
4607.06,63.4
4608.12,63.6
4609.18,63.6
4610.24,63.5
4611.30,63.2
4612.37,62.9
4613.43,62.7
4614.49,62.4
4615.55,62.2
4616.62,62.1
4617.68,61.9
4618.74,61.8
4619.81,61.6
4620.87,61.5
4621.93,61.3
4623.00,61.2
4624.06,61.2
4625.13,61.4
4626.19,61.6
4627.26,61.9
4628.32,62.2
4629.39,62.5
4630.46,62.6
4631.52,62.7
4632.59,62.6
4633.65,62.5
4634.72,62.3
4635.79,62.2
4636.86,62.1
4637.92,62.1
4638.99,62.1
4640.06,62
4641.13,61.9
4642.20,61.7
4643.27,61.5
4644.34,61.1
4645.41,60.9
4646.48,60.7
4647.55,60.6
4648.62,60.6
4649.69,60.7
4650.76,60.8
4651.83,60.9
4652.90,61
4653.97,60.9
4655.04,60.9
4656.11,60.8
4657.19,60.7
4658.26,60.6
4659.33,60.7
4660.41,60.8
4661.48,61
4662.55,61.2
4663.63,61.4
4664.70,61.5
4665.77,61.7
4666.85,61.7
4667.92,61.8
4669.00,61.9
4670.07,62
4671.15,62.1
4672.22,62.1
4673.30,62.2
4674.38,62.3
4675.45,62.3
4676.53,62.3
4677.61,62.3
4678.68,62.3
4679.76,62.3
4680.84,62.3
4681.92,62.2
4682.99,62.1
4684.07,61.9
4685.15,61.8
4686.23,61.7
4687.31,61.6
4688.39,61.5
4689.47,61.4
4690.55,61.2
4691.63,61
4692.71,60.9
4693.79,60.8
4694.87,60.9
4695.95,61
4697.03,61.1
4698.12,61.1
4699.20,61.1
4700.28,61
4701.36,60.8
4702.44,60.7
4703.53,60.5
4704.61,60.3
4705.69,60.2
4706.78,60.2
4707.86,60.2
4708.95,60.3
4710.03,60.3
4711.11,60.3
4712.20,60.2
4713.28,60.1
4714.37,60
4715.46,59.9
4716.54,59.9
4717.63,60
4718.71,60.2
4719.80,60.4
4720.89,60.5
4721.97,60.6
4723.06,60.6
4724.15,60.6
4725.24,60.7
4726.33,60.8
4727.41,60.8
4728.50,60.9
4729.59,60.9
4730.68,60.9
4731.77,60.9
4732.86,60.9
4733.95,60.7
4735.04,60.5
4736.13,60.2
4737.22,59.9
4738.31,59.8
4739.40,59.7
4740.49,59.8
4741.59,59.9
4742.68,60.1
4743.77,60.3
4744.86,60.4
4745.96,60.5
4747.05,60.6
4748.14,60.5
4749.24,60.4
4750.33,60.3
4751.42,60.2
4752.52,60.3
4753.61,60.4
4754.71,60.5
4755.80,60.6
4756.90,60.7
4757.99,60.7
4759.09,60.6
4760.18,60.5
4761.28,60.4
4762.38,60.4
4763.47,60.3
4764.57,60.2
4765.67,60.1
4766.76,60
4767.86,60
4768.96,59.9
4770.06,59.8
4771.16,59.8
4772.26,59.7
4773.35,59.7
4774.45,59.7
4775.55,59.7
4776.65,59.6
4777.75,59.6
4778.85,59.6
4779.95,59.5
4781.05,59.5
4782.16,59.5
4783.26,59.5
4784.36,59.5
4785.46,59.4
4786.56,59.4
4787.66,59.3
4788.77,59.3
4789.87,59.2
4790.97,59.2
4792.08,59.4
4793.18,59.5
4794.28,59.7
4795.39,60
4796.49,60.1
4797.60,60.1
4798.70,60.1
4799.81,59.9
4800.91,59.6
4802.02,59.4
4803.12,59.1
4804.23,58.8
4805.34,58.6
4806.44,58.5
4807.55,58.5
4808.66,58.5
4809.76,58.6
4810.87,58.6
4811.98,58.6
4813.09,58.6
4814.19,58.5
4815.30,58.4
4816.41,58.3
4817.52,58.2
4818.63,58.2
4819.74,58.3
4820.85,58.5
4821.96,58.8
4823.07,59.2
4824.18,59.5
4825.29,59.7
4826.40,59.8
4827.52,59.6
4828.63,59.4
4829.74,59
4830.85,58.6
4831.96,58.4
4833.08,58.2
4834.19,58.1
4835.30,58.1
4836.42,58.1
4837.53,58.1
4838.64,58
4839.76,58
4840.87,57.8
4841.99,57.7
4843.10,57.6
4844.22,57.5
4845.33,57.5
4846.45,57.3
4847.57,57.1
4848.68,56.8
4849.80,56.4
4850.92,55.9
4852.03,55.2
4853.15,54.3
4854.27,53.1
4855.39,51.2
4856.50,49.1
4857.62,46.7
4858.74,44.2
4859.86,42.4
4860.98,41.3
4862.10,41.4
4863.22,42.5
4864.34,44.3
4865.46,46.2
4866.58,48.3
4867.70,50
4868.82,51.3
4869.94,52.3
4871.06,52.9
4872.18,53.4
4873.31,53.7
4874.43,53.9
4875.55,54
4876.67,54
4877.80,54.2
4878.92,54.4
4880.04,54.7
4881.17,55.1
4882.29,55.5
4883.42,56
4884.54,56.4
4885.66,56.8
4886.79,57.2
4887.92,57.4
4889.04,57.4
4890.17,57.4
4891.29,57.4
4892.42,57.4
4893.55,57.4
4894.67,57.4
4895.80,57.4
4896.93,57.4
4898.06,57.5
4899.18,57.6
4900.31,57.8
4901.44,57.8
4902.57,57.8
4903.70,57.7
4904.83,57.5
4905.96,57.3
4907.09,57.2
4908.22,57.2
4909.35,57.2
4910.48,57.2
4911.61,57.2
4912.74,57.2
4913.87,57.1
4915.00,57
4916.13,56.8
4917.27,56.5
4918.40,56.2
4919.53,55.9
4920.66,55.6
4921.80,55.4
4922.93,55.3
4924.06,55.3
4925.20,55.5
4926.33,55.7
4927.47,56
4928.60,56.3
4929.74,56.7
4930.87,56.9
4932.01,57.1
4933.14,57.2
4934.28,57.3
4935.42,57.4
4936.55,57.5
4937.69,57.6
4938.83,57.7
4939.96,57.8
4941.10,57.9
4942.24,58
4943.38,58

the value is 62.4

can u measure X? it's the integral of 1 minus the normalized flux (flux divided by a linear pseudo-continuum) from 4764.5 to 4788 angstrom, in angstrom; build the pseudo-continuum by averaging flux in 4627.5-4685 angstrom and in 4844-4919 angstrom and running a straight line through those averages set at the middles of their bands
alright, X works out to -0.8 angstrom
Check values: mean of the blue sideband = 61.7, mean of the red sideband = 54.3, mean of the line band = 59.7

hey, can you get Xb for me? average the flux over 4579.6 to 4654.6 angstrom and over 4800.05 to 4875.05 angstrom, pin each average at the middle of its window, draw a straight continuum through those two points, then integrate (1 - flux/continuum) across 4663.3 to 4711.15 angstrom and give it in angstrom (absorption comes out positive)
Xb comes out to -1.2 angstrom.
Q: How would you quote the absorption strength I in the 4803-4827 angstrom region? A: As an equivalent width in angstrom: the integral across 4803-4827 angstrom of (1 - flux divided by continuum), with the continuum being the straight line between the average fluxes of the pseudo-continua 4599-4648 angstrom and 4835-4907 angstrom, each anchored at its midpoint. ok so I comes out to -1.1 angstrom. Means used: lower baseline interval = 62.1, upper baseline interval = 54.3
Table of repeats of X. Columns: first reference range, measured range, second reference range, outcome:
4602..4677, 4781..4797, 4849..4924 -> -0.6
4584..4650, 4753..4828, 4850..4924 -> -3.3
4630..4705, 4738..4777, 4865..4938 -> -0.5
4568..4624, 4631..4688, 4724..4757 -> -0.2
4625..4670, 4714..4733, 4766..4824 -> -0.1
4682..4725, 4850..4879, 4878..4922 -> 3.8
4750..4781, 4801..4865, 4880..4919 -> 2.9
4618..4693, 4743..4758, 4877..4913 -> -0.2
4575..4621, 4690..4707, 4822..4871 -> -0.5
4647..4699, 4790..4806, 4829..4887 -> -1.0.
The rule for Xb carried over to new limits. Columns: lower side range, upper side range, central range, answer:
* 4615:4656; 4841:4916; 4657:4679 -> -0.4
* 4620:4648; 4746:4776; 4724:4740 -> 0.0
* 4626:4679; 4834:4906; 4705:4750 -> -1.0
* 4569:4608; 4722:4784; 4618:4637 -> -0.1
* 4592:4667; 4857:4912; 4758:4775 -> -0.8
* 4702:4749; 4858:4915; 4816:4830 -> -0.6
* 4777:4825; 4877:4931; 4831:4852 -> 0.2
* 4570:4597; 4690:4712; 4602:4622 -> -0.2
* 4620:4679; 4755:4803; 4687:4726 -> 0.1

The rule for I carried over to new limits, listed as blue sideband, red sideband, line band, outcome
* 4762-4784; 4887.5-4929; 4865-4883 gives 1.5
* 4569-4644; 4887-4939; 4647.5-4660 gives 0.1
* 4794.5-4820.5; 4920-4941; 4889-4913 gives -0.1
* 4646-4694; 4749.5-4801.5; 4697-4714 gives 0.1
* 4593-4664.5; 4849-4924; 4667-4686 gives -0.5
